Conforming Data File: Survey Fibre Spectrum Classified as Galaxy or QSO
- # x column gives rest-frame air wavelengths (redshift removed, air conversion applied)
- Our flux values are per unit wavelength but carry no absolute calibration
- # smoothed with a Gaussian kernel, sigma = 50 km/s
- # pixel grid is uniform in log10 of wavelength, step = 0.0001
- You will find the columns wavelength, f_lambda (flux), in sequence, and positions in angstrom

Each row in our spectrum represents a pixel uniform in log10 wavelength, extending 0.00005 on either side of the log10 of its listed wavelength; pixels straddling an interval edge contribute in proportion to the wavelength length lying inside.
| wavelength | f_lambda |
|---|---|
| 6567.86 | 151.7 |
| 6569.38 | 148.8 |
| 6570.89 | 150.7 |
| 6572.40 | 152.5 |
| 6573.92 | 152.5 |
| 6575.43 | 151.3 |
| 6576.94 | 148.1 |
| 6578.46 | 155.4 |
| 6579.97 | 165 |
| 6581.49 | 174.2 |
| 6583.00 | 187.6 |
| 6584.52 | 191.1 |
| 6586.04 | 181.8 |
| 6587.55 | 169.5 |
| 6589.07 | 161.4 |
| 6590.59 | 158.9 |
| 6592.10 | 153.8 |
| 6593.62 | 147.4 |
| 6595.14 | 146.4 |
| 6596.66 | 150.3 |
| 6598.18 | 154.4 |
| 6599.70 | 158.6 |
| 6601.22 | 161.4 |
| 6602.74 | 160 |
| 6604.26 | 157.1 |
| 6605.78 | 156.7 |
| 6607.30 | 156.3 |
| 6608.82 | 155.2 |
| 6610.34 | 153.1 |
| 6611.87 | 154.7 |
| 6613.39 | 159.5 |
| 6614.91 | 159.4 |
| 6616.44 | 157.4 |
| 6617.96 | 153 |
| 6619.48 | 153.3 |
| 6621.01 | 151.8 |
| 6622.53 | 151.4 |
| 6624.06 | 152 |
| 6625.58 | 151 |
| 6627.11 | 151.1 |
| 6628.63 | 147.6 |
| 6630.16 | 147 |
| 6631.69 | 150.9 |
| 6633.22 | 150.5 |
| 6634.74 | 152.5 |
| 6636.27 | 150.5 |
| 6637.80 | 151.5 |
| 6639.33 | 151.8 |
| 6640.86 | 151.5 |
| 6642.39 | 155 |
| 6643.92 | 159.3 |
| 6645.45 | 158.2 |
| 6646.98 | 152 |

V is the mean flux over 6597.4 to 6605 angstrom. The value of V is 158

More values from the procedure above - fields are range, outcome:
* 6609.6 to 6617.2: 157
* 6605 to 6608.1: 157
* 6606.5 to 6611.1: 155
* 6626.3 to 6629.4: 149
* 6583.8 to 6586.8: 187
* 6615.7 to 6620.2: 155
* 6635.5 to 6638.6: 151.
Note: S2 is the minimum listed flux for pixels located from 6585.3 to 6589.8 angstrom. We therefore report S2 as 161.4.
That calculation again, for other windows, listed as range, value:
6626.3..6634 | 147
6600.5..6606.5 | 156.7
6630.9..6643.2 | 150.5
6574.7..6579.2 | 148.1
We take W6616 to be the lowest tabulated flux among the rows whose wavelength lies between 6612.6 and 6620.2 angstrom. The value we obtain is 153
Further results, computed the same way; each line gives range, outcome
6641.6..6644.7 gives 155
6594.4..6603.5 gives 146.4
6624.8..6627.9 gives 151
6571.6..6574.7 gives 152.5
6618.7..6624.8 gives 151.4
